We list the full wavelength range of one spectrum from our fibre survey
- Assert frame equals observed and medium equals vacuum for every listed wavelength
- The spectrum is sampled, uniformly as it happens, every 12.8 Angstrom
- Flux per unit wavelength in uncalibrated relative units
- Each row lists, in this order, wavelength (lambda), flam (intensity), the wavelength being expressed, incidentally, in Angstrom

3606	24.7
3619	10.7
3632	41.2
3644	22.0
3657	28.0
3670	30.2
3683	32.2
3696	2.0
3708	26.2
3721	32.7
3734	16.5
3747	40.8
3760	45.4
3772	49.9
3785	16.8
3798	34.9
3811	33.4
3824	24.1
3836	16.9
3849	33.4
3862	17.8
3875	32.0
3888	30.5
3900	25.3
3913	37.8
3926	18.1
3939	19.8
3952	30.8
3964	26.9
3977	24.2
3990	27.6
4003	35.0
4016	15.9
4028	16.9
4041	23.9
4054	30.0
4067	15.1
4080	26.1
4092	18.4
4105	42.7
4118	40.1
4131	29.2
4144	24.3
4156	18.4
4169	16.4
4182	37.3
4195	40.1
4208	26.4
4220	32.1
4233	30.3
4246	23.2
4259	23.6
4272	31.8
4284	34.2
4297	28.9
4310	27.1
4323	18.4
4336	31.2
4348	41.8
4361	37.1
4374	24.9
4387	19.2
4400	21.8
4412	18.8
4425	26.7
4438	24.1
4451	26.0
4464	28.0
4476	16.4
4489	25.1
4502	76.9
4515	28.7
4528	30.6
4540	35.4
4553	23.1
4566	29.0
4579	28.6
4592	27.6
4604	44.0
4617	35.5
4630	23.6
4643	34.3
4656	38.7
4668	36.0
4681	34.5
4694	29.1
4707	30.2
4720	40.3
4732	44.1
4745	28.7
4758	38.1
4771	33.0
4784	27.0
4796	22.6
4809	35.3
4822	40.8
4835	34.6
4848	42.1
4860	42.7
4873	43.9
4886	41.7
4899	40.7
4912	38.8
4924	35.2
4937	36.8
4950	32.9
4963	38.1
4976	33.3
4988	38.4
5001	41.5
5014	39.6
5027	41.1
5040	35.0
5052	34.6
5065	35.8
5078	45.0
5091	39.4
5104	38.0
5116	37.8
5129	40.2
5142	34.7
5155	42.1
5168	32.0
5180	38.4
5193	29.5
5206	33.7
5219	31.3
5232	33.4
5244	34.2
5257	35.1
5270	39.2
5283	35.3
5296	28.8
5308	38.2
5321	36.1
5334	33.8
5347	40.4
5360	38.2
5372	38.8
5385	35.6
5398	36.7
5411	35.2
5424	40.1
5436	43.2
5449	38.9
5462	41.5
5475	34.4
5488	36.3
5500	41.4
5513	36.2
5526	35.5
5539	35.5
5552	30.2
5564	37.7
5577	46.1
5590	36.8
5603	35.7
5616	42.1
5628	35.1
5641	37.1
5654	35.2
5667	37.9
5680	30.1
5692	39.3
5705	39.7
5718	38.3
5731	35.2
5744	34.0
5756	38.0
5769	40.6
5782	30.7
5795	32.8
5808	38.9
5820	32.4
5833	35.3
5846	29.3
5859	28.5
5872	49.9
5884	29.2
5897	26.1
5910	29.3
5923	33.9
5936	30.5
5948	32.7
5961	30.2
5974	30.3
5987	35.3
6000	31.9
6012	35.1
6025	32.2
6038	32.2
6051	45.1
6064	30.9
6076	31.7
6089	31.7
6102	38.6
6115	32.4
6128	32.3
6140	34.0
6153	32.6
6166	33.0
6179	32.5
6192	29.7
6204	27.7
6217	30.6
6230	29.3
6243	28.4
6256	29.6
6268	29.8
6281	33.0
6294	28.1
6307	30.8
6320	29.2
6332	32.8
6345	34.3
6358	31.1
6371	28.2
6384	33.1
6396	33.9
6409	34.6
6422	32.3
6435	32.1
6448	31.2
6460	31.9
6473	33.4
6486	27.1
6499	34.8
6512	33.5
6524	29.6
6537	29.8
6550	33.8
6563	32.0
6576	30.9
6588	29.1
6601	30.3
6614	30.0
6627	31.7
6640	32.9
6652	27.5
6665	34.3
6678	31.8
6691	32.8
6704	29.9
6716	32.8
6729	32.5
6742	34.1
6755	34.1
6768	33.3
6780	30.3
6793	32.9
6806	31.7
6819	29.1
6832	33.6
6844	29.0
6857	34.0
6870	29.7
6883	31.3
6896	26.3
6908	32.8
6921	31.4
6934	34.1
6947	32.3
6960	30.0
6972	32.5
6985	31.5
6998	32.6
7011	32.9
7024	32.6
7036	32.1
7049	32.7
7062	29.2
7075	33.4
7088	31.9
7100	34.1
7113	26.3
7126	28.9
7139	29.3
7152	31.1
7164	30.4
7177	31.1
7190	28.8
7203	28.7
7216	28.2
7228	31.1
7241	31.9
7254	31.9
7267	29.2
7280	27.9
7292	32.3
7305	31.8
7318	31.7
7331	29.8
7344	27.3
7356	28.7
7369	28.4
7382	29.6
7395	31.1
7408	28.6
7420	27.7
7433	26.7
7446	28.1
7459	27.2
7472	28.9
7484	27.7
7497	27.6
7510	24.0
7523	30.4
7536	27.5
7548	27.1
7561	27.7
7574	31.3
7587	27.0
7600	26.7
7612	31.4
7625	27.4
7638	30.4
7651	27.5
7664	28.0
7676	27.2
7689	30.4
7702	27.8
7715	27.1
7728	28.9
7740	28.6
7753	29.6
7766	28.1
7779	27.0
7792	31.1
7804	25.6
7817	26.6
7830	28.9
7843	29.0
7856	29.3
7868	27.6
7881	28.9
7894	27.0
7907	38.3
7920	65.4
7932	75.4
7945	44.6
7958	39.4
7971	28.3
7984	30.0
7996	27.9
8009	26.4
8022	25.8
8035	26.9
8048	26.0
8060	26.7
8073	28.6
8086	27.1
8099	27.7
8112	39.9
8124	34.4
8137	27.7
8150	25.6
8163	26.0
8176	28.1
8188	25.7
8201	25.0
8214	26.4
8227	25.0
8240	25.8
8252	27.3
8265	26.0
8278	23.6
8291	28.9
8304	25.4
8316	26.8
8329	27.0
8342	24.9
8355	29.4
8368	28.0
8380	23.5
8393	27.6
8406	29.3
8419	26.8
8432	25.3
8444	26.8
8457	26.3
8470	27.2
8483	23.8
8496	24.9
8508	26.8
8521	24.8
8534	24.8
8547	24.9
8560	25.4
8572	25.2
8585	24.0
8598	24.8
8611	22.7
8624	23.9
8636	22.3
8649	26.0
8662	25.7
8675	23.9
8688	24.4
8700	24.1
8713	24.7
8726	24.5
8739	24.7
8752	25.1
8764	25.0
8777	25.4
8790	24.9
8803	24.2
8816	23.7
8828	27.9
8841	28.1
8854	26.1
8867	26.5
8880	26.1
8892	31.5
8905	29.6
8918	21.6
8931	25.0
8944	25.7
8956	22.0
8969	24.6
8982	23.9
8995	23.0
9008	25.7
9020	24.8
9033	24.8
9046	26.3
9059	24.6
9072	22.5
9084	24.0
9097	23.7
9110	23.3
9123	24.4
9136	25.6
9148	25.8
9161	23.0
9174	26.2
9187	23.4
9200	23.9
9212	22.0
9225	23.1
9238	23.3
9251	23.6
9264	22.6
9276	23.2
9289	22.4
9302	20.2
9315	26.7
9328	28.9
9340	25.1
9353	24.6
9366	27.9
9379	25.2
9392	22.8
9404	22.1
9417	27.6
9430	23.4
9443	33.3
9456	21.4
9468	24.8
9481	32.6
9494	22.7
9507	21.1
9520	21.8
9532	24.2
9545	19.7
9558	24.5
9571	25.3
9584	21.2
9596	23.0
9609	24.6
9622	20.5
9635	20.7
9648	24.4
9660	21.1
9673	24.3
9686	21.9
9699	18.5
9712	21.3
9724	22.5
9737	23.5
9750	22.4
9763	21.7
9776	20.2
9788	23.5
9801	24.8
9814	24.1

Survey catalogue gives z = 0.207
